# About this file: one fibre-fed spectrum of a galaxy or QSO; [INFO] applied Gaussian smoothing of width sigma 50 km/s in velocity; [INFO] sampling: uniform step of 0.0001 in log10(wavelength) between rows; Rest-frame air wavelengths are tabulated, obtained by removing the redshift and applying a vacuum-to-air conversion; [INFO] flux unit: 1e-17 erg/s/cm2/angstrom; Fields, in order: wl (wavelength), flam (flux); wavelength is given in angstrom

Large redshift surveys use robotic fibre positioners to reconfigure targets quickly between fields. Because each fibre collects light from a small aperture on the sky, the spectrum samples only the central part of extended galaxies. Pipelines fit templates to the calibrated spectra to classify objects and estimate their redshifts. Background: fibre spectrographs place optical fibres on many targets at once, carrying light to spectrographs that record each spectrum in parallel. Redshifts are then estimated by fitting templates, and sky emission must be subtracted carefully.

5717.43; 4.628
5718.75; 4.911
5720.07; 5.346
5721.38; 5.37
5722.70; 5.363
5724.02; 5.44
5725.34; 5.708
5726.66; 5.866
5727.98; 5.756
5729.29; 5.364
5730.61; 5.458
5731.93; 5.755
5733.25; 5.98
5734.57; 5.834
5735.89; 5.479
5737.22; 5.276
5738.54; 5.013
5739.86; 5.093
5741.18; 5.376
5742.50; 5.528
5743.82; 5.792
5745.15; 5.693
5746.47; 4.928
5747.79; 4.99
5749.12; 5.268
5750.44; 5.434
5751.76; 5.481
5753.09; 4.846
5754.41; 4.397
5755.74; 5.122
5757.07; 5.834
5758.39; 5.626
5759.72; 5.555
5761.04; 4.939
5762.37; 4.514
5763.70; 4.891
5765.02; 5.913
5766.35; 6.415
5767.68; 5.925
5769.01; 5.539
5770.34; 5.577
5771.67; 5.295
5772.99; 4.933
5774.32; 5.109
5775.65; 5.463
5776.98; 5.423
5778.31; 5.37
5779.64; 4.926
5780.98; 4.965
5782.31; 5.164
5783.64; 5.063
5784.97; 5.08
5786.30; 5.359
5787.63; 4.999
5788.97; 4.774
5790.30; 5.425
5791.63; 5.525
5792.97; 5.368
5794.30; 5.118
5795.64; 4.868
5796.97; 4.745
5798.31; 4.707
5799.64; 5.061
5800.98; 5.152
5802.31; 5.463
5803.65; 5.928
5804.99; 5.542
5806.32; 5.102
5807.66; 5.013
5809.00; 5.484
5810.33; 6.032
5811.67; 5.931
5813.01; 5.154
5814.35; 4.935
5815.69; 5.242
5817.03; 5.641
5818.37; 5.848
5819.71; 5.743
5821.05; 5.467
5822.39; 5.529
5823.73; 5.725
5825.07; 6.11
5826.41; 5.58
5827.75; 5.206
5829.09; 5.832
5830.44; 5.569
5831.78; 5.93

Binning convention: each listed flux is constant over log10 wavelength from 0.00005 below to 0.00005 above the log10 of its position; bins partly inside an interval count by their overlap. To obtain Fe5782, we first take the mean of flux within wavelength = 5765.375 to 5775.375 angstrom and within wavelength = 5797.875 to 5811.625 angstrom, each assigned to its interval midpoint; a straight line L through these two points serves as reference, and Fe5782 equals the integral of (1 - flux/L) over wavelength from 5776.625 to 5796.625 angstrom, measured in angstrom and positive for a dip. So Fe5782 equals 1.2 angstrom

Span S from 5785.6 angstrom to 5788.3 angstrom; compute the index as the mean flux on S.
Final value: 5.18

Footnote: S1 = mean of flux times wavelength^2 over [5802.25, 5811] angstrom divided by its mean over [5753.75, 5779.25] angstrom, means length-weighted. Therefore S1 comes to 1.04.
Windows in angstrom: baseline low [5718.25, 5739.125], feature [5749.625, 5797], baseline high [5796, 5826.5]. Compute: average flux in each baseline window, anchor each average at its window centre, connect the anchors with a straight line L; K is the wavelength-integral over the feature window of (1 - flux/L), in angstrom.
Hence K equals 1.8 angstrom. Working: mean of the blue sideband 5.5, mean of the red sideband 5.43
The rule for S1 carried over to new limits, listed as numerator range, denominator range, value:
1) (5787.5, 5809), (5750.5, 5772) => 0.98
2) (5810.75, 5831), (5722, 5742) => 1.04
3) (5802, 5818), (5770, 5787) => 1.06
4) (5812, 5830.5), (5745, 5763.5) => 1.10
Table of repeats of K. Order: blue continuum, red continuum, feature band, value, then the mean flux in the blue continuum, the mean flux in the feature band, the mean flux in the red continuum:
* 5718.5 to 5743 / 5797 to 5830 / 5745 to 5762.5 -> 0.90 angstrom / 5.48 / 5.19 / 5.46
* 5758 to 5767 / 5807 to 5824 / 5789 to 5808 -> 0.95 angstrom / 5.4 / 5.2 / 5.51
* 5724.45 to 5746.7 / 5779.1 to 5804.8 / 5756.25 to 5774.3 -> -0.38 angstrom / 5.53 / 5.44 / 5.15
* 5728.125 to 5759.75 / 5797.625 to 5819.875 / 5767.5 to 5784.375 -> 0.38 angstrom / 5.38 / 5.27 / 5.4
